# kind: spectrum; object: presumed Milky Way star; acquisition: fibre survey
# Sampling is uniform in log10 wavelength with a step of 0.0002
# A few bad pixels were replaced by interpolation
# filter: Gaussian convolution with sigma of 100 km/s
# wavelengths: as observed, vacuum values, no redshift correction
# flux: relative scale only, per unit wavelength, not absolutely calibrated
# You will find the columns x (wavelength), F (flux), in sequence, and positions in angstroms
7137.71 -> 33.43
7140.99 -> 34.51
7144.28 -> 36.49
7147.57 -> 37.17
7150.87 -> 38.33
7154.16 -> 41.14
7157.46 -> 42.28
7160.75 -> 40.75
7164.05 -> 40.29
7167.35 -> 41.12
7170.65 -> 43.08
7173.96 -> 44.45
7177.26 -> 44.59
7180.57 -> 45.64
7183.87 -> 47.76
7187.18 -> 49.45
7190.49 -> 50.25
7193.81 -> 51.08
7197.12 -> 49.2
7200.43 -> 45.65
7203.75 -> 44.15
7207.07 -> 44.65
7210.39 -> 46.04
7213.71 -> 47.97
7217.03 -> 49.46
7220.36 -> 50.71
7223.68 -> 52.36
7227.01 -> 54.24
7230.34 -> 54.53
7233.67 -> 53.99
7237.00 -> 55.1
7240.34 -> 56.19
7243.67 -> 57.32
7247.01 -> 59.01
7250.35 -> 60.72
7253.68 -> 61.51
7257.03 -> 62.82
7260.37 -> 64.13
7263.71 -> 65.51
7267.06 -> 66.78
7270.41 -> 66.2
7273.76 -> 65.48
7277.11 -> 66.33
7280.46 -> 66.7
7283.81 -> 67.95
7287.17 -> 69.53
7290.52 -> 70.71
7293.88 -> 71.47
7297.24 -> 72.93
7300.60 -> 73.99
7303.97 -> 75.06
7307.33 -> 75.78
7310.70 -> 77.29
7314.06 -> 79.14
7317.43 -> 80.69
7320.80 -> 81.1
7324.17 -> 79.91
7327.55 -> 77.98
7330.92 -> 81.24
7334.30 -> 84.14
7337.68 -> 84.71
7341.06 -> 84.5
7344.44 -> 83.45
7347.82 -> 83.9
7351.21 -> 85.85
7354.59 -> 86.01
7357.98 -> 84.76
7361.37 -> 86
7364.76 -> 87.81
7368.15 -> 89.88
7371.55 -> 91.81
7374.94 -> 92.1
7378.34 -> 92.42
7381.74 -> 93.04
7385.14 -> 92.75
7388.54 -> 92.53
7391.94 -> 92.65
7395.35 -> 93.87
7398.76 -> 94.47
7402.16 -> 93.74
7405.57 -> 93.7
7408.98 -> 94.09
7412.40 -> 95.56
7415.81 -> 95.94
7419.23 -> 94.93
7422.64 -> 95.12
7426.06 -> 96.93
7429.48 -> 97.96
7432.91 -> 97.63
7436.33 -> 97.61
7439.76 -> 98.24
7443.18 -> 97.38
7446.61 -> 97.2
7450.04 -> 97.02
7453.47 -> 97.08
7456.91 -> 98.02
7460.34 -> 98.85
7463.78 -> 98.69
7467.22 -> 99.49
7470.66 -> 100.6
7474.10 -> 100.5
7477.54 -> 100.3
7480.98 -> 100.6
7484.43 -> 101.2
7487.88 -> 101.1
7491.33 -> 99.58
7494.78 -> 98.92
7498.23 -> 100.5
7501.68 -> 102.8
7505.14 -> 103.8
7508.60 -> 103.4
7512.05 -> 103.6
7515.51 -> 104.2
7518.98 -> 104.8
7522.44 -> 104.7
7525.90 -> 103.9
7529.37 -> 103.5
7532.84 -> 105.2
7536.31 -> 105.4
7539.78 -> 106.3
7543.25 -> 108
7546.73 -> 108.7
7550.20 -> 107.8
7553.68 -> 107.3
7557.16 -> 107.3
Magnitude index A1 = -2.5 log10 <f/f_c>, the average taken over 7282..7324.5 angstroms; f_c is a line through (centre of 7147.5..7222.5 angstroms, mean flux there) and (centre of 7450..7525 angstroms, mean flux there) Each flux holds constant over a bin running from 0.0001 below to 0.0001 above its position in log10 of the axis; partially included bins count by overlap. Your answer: -0.12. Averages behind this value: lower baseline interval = 45.2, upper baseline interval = 101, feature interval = 74.9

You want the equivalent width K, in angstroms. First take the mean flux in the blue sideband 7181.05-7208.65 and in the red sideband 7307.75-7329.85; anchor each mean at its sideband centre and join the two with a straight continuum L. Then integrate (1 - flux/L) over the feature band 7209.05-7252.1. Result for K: 2.3 angstroms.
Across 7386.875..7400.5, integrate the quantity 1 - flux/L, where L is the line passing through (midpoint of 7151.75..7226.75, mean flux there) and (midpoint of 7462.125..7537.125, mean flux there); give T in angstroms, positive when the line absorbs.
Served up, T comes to -1.7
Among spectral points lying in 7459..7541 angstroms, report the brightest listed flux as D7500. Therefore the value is 106.3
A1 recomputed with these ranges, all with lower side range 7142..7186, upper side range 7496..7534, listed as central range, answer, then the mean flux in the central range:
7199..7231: 0.04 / 48.8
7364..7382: -0.16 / 91.2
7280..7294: -0.10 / 69.3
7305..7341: -0.15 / 80.3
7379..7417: -0.13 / 93.8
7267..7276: -0.09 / 66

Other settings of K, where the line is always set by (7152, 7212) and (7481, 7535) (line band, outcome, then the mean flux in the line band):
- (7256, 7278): -1.9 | 65.4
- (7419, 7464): -3.2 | 97.4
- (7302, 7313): -1.5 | 76.2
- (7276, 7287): -0.8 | 67.4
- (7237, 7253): -0.6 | 58.2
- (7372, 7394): -3.3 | 92.6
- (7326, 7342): -2.3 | 82.5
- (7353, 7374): -2.9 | 87.9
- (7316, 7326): -1.6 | 80.5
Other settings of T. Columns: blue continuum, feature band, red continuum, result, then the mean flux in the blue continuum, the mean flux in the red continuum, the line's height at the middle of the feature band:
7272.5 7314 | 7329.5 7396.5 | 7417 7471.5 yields -3.7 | 71.5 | 97.6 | 83.6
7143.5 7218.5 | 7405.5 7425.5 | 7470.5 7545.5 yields -2.0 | 44.5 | 103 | 86.4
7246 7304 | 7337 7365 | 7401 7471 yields -1.4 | 66.9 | 96.9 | 81.1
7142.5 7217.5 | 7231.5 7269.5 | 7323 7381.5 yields 0.7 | 44.3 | 85.9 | 61.3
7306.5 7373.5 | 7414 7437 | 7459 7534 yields -0.8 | 83.4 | 102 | 93.5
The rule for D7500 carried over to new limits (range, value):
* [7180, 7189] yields 49.45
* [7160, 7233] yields 54.53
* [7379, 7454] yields 98.24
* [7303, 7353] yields 85.85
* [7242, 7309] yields 75.78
